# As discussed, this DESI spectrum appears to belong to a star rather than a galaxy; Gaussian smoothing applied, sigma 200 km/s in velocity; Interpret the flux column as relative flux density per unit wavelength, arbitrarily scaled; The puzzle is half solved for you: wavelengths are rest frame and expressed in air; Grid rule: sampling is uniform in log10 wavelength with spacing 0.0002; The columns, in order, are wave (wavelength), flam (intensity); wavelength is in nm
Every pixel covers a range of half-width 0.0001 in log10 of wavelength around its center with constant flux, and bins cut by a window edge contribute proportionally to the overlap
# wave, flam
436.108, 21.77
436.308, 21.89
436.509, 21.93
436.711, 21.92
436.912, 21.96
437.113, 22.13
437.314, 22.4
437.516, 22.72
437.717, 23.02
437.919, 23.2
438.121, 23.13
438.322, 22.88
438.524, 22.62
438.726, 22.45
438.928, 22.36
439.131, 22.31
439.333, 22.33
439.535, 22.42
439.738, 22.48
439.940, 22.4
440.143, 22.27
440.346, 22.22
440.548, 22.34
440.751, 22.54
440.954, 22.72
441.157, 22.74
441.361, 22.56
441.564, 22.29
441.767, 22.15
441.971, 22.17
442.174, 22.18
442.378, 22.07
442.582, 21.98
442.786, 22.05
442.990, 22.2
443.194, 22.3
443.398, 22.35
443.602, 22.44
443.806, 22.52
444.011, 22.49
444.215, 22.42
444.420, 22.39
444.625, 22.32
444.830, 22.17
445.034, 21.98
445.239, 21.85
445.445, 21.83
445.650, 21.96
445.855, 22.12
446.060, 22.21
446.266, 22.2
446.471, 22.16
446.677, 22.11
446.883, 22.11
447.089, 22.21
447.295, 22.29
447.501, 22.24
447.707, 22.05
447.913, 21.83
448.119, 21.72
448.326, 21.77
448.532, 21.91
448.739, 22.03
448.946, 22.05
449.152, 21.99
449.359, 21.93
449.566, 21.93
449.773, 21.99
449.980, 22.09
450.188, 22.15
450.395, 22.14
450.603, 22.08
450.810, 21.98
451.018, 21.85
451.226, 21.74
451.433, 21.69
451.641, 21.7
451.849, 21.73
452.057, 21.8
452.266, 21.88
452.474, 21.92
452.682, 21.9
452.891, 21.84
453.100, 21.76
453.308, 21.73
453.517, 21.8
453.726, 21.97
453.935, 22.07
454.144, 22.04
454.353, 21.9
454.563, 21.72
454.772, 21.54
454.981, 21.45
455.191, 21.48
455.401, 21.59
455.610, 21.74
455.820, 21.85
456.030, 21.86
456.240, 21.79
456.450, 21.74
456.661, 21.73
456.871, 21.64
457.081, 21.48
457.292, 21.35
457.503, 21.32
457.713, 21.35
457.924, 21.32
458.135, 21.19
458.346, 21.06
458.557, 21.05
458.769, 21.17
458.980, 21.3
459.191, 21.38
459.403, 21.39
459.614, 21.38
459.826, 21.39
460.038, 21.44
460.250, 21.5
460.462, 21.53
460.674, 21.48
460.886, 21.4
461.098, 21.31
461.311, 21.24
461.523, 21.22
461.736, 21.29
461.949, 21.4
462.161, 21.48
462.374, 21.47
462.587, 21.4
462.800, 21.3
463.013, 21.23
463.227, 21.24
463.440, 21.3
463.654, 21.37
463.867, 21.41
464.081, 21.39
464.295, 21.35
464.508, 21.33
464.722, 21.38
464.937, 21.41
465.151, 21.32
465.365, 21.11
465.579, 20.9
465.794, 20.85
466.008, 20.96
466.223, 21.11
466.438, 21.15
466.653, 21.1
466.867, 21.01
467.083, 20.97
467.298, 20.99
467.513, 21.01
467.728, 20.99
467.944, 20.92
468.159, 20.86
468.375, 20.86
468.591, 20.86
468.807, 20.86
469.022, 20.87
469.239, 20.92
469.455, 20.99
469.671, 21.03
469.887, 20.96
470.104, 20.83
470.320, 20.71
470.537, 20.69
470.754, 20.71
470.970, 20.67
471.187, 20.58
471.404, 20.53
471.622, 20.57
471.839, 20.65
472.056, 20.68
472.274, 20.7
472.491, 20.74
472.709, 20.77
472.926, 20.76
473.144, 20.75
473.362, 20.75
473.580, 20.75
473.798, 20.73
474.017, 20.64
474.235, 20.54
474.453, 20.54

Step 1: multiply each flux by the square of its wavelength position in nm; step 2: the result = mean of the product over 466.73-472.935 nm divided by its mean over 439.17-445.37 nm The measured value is 1.1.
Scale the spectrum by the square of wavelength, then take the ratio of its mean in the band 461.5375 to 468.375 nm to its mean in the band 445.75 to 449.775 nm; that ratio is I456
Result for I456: 1.0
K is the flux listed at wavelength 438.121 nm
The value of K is 23.13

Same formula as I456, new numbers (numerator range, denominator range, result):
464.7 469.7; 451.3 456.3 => 1.02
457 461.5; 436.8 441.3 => 1.04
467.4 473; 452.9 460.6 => 1.02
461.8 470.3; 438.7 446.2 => 1.05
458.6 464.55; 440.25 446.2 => 1.04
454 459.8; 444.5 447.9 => 1.02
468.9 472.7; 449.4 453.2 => 1.03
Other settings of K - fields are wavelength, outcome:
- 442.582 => 21.98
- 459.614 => 21.38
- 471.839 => 20.65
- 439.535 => 22.42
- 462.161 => 21.48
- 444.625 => 22.32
